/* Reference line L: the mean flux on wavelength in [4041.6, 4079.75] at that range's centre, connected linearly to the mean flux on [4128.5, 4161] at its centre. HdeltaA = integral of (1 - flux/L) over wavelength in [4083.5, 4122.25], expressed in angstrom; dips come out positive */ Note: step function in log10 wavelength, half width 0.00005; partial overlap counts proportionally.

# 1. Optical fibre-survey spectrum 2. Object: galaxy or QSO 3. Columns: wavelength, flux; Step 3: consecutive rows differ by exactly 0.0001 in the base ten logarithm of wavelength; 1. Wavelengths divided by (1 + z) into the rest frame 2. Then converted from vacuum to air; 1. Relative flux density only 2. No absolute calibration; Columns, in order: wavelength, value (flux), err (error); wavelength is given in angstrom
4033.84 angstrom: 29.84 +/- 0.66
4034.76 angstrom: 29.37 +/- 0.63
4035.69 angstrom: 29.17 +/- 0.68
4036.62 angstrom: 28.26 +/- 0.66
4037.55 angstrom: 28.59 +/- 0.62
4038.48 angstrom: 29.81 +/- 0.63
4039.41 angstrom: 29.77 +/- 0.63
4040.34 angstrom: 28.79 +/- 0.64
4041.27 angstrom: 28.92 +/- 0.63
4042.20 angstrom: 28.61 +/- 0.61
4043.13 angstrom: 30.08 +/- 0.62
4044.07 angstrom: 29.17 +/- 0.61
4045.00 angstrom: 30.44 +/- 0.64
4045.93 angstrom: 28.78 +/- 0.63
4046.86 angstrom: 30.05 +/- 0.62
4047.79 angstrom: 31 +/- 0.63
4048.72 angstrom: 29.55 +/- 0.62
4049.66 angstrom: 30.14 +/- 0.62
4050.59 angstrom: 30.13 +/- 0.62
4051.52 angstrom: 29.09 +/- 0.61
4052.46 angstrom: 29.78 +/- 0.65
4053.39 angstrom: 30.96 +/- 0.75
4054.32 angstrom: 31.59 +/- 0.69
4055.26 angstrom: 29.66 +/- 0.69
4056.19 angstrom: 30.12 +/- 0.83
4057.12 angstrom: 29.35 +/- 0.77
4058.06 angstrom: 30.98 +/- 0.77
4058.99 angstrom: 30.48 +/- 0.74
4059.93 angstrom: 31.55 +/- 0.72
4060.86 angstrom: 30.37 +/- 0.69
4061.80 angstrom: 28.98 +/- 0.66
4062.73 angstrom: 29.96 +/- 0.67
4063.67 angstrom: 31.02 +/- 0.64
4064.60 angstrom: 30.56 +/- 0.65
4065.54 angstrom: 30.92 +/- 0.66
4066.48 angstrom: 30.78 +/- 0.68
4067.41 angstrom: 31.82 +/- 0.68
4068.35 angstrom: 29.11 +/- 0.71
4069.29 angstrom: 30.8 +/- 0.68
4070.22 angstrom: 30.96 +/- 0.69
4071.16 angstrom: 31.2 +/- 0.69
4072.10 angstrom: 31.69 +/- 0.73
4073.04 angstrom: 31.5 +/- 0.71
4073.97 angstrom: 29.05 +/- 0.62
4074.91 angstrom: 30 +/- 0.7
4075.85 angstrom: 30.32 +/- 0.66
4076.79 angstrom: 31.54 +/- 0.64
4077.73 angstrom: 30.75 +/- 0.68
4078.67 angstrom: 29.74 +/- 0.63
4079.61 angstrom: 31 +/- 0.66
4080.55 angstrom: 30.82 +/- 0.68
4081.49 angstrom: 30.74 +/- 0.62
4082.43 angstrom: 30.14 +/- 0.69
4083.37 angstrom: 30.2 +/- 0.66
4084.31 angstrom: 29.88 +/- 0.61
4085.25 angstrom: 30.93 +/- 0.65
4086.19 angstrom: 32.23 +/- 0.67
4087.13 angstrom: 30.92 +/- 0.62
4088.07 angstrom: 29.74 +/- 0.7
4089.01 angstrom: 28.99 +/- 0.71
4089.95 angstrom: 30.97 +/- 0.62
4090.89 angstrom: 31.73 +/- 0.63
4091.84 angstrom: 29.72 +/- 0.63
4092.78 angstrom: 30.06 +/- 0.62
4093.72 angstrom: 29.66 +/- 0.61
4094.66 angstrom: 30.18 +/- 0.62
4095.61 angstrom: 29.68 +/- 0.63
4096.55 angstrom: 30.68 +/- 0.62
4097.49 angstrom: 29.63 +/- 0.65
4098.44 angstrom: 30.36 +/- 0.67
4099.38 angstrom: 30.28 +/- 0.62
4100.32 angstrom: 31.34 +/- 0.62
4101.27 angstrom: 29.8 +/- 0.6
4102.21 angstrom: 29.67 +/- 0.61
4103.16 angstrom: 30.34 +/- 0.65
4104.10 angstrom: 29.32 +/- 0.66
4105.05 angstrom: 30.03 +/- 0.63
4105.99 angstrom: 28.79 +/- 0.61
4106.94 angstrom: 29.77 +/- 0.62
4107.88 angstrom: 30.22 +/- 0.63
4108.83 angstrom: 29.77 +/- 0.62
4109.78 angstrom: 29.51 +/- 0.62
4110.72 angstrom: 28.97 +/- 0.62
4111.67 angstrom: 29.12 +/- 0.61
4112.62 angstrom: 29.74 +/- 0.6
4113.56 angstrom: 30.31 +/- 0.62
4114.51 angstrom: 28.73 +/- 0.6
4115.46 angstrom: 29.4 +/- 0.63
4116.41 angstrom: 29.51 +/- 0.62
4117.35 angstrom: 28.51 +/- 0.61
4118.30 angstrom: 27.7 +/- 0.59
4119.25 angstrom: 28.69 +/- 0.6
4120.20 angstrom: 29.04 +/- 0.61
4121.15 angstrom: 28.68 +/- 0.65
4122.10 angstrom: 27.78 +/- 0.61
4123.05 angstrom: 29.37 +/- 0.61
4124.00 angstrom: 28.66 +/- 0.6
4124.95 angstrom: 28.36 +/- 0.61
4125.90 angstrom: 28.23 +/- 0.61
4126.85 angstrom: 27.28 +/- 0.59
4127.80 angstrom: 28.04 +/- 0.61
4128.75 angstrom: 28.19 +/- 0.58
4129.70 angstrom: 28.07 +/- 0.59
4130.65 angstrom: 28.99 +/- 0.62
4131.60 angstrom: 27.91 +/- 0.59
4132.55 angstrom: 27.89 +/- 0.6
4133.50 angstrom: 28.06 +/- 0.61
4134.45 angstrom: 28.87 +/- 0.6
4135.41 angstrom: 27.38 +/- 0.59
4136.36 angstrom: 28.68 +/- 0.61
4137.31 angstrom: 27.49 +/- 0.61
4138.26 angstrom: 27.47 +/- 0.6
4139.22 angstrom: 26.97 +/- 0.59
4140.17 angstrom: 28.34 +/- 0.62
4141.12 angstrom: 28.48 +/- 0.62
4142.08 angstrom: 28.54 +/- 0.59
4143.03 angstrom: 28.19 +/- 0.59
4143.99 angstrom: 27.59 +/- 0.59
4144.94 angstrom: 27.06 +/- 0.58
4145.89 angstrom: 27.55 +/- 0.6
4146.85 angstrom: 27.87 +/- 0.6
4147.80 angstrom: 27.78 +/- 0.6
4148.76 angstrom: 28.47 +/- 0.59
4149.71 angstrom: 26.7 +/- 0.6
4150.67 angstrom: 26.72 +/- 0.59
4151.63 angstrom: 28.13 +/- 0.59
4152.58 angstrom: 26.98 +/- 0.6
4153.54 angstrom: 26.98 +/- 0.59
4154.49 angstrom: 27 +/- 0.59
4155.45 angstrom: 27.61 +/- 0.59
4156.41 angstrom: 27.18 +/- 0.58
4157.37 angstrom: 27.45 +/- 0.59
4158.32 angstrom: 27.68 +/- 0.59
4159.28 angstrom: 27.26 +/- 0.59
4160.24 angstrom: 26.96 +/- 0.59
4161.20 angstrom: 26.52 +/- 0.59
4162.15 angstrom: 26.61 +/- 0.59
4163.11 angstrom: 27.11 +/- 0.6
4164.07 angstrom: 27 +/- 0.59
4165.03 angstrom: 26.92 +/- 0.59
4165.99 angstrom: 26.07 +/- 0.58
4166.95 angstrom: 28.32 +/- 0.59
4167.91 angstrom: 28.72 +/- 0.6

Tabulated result -1.04 angstrom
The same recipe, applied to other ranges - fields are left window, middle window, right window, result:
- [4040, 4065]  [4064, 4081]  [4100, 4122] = -0.5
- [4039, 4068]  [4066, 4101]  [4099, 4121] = -0.9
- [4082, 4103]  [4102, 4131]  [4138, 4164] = 0.2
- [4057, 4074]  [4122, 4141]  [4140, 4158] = 0.1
